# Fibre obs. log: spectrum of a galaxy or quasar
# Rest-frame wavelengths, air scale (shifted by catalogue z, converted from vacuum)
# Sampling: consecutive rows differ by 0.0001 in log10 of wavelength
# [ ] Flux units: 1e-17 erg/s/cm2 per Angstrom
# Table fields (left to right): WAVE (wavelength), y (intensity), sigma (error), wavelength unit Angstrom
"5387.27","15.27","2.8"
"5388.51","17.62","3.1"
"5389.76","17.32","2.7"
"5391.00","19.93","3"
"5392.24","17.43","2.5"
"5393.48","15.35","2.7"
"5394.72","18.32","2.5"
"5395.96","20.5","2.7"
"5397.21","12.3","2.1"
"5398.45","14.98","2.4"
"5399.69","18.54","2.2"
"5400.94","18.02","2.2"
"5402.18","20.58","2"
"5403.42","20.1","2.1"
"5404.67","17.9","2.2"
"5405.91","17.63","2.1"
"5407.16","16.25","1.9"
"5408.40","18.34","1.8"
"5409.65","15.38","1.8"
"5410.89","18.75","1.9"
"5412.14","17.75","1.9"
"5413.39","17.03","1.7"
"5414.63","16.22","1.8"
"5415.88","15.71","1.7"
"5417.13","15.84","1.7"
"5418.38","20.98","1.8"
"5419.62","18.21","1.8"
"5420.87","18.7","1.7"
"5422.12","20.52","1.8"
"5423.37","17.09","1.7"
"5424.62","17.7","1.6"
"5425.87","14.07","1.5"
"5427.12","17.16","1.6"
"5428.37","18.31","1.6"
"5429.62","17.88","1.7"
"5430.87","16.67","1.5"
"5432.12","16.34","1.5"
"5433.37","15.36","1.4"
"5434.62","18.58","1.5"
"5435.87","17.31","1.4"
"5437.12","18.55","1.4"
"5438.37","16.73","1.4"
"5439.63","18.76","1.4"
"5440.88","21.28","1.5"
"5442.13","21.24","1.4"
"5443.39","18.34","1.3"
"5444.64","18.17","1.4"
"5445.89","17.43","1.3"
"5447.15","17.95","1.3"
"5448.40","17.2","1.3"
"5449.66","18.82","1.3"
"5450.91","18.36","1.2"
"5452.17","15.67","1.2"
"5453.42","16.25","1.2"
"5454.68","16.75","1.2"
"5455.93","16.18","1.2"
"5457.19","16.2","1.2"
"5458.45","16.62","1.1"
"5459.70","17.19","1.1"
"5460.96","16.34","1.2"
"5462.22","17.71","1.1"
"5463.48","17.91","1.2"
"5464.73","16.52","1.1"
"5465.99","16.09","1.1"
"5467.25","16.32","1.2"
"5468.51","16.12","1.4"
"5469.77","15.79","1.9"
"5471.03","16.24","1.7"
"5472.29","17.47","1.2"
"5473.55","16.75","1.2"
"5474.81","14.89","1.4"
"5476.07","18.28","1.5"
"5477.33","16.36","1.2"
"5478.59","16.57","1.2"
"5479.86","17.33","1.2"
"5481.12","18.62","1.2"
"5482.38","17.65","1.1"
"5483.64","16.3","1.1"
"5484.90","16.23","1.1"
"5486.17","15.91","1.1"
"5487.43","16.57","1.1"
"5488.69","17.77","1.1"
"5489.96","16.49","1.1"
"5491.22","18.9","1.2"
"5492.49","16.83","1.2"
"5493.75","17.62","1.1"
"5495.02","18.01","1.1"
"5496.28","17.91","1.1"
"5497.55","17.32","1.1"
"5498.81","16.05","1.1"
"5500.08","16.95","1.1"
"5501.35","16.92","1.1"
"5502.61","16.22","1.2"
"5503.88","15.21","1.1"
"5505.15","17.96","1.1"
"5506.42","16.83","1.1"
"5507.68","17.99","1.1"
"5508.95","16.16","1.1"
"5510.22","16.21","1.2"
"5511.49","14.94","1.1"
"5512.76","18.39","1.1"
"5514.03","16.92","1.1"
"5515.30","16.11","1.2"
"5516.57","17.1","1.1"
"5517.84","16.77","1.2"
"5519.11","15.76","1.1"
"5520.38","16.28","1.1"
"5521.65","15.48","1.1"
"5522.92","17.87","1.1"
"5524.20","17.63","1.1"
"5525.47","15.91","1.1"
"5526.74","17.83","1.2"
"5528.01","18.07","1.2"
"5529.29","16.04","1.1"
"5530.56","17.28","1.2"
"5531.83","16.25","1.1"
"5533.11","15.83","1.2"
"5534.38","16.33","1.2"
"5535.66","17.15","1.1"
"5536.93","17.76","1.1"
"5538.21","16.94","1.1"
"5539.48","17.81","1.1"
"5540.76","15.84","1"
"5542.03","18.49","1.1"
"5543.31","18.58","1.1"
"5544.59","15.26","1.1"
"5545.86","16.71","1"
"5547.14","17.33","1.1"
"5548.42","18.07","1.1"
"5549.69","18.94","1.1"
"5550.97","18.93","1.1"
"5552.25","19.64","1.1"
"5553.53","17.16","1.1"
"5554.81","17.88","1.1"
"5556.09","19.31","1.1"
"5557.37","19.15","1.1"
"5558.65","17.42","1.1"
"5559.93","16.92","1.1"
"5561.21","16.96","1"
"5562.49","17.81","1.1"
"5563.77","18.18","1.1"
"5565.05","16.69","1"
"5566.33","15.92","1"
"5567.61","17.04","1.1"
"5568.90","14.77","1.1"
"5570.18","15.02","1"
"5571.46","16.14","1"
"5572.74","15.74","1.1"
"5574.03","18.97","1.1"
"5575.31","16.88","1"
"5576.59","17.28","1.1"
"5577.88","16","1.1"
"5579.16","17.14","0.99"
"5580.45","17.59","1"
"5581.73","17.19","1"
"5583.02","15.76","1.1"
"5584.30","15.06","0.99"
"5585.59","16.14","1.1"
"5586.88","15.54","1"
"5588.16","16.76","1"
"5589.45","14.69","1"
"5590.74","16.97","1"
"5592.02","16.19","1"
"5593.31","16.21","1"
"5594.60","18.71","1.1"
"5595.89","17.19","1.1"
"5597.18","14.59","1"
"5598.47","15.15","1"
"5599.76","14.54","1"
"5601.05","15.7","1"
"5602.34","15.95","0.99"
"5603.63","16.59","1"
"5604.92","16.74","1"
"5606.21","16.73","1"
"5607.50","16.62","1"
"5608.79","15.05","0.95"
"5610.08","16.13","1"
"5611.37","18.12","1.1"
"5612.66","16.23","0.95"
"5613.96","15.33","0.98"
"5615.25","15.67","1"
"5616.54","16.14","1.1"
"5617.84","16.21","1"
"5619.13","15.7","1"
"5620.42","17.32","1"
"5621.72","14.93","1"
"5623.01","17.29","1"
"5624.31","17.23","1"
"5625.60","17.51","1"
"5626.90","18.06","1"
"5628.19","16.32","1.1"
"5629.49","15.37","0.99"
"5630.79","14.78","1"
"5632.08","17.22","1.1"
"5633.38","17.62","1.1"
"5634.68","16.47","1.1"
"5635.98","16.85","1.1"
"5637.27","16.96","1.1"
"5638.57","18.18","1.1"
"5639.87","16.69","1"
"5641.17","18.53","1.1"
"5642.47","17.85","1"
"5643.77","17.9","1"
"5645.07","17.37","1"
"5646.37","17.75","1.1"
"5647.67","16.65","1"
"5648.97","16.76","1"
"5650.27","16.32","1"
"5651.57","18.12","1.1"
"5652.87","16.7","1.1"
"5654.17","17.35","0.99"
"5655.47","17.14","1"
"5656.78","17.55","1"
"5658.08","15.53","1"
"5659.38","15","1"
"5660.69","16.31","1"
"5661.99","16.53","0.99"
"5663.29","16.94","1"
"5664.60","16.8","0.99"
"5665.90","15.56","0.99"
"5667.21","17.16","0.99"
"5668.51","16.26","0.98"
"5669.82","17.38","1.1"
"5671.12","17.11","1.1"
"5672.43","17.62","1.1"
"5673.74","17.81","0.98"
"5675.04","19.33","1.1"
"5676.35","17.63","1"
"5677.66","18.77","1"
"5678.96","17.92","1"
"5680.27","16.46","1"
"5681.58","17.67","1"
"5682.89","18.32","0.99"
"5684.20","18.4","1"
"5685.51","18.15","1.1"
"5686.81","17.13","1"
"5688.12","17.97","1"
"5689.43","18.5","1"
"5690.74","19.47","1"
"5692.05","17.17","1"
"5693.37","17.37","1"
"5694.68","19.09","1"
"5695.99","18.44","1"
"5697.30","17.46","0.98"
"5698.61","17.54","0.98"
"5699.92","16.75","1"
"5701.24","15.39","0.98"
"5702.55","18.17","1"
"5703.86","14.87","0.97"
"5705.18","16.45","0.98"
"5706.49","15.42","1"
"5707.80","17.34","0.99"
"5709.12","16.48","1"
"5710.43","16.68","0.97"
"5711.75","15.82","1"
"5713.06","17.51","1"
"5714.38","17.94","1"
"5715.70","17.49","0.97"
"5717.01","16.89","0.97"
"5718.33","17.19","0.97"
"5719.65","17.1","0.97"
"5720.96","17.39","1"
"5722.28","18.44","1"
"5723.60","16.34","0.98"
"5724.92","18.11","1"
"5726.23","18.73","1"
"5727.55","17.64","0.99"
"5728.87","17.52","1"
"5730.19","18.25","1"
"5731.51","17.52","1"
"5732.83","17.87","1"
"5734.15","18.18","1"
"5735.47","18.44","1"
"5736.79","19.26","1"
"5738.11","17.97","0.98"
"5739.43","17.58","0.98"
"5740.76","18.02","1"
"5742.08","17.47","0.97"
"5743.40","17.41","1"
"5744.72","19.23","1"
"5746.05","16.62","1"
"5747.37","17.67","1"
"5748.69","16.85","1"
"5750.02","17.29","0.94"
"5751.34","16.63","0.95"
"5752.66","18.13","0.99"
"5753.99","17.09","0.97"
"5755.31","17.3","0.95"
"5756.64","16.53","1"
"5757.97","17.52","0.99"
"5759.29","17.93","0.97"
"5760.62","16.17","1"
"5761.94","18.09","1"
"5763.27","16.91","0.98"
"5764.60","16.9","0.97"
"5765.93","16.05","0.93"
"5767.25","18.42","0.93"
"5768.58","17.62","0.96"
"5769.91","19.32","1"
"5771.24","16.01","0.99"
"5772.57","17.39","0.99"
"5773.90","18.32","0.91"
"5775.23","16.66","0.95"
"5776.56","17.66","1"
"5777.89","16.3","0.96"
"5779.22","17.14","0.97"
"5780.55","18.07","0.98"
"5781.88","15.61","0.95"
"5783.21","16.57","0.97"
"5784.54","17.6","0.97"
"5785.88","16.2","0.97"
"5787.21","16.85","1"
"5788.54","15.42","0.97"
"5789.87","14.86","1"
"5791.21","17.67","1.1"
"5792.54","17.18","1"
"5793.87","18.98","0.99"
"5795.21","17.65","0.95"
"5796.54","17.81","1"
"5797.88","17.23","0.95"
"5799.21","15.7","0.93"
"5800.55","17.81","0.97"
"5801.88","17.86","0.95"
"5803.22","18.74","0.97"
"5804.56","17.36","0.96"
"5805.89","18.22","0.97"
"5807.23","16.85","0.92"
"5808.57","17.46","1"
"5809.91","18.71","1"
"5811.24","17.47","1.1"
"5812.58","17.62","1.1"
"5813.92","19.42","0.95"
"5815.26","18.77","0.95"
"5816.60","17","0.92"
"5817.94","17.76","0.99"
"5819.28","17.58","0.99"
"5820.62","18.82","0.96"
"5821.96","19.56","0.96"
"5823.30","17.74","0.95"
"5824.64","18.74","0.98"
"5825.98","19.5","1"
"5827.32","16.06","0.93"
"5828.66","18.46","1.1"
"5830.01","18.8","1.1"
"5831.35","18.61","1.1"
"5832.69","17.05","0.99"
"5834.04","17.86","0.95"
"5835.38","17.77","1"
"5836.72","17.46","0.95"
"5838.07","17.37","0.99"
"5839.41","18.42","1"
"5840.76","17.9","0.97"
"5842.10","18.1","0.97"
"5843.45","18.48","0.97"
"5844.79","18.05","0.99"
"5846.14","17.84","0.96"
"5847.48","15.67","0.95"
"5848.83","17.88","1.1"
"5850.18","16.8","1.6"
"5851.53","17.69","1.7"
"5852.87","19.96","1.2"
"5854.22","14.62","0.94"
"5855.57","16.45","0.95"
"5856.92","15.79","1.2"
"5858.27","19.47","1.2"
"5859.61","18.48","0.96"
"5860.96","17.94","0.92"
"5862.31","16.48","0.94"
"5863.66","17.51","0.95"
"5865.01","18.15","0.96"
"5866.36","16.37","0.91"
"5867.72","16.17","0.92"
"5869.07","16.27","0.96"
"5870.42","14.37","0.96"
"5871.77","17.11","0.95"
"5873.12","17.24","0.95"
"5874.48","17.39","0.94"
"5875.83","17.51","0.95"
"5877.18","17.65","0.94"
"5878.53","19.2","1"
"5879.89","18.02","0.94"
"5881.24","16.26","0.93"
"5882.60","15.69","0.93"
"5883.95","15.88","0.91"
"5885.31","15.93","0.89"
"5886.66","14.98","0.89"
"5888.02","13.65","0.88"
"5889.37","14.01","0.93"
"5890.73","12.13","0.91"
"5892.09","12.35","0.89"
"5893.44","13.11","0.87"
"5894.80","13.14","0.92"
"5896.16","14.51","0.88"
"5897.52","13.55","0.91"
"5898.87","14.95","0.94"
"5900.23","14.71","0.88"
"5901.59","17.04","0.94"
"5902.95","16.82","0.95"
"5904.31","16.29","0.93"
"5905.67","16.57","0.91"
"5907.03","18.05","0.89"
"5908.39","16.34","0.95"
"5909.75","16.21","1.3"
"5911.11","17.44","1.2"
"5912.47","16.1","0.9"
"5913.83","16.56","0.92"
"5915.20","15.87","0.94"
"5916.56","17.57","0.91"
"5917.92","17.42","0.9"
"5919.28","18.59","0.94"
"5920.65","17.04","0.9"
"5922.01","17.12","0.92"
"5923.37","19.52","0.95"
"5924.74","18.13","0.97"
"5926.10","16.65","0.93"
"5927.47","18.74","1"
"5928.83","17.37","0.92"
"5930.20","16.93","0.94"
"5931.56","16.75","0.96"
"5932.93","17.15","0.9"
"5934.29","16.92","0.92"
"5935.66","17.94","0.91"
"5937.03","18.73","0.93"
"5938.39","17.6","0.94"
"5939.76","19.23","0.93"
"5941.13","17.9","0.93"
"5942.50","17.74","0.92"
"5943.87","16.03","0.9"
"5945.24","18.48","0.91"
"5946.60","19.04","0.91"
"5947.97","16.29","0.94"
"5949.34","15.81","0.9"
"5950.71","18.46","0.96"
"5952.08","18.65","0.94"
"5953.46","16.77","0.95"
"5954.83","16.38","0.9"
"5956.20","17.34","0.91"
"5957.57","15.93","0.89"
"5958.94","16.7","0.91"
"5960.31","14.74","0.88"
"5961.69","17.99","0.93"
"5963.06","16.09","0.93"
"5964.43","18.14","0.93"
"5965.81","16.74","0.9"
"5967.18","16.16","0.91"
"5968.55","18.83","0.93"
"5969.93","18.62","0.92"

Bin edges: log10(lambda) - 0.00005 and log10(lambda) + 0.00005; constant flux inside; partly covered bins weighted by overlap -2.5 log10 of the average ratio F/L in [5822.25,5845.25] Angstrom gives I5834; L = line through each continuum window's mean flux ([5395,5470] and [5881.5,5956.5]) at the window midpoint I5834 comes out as -0.08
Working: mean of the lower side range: 17.5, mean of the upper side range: 16.5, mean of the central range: 18.1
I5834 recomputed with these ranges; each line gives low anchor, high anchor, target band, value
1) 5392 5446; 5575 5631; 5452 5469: 0.05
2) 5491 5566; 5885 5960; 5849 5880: -0.04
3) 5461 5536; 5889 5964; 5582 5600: 0.05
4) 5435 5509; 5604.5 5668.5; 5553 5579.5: -0.01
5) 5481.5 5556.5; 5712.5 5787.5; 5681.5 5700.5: -0.04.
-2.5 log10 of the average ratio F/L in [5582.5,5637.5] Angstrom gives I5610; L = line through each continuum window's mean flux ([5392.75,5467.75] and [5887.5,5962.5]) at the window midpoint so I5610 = 0.06 mag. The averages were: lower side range 17.5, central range 16.3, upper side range 16.6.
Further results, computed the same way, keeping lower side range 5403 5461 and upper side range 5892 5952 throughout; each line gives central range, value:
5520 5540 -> 0.03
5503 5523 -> 0.06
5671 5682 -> -0.04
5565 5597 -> 0.06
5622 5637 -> 0.03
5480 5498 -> 0.01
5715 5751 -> -0.04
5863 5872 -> 0.03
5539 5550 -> 0.00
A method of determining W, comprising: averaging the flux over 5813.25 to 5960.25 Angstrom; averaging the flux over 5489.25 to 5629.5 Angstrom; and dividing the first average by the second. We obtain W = 1.01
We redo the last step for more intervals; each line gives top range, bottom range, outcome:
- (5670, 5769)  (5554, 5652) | 1.05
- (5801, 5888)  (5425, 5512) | 1.02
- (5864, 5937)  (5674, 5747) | 0.93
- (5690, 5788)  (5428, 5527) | 1.02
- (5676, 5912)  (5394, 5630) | 1.01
